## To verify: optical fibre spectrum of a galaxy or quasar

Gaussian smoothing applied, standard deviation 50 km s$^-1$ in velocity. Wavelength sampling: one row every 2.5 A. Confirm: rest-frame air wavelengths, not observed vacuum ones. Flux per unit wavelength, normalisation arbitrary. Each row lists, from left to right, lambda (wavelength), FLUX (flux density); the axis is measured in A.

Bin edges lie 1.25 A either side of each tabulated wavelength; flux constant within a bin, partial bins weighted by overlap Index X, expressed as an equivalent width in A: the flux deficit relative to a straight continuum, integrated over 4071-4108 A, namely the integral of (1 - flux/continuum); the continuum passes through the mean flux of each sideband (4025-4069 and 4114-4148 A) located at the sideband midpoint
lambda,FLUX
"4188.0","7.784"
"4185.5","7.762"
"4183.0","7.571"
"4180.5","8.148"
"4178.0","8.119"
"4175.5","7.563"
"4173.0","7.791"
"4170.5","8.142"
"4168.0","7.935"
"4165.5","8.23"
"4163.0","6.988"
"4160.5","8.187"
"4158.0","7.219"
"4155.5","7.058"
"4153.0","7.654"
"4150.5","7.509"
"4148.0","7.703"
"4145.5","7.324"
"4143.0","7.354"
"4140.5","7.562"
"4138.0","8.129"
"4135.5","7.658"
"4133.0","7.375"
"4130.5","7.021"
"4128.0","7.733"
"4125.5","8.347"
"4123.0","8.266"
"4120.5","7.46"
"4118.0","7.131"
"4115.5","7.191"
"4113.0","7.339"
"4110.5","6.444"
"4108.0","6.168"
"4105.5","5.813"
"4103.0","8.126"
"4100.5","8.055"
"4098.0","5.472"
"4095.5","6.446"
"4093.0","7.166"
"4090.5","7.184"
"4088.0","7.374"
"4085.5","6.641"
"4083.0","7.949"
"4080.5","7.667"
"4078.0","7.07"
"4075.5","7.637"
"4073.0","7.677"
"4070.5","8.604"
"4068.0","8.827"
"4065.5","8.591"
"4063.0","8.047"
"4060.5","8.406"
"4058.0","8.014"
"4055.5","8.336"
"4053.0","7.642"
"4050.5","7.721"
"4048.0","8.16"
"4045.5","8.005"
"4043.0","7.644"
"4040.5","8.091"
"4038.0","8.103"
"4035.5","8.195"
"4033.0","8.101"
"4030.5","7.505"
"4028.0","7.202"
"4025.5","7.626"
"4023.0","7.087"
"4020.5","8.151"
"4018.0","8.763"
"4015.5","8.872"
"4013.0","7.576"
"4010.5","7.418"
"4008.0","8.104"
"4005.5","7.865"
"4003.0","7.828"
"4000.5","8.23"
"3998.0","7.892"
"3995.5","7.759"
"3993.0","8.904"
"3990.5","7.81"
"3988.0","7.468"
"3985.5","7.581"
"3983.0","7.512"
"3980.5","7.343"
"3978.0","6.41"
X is 3.0 A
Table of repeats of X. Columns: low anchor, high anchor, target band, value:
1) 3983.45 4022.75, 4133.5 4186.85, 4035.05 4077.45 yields -1.1 A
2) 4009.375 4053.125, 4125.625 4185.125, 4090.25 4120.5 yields 3.4 A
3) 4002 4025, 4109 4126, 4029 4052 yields -0.4 A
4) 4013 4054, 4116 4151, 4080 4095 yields 0.9 A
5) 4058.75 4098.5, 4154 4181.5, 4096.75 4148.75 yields 2.4 A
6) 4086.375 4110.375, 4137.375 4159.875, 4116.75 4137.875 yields -1.3 A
